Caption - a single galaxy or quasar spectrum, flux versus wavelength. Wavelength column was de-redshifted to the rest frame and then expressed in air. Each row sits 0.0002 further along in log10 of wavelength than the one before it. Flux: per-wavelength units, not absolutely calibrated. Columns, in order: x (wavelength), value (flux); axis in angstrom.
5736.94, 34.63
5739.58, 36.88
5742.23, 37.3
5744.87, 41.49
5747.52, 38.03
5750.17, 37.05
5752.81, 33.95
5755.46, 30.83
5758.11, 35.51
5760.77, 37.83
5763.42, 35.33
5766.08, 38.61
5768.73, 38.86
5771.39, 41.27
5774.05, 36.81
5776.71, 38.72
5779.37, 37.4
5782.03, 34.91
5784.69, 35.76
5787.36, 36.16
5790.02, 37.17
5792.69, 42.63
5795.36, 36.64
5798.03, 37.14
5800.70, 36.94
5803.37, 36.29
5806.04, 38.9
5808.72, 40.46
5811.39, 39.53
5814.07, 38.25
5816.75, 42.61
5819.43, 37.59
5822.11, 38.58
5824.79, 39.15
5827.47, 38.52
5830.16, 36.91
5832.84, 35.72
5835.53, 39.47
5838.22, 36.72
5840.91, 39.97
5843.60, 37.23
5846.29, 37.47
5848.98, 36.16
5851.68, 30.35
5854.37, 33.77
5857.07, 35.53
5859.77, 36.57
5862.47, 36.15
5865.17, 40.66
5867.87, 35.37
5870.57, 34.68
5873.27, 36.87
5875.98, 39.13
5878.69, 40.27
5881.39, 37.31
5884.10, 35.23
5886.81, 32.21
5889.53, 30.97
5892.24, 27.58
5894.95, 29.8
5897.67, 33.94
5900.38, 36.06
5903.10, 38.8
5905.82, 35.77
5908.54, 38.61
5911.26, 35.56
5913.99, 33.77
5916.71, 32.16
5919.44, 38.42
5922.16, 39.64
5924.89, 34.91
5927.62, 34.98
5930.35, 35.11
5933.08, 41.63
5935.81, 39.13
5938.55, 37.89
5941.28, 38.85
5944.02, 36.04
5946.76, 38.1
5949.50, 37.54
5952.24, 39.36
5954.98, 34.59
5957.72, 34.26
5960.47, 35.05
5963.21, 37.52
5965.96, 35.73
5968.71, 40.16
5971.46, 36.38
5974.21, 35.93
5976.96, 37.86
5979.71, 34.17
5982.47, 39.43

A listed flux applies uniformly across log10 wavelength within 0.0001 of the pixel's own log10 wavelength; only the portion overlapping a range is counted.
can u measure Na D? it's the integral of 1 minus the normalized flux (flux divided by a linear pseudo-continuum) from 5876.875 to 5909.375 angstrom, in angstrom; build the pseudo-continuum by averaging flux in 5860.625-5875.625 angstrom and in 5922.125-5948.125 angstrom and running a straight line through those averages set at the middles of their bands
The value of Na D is 2.1 angstrom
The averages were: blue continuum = 36.9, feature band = 34.7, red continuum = 37.5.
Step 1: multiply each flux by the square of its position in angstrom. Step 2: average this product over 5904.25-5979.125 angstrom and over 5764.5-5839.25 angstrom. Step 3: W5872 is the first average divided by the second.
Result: 1.01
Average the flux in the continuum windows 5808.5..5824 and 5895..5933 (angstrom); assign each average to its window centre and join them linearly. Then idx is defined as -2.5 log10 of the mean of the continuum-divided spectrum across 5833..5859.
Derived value 0.06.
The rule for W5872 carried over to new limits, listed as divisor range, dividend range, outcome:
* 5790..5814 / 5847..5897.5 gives 0.93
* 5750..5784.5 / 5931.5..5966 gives 1.09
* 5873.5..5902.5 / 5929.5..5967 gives 1.10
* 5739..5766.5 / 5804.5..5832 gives 1.09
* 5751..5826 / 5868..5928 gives 0.97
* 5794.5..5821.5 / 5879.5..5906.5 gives 0.91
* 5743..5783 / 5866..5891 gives 1.00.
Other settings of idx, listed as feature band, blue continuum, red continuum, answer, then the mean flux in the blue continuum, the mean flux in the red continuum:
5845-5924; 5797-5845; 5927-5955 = 0.08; 38.3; 37.8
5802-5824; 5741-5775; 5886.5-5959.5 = -0.07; 37.1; 35.8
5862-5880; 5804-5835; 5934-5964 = 0.01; 38.7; 37.2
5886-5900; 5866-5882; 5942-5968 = 0.19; 37.4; 36.6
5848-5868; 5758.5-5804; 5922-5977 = 0.05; 37.5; 37.1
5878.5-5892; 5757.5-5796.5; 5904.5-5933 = 0.07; 37.6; 36.2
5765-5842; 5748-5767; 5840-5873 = -0.07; 35.6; 36.1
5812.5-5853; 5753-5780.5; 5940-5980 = -0.02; 37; 36.8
